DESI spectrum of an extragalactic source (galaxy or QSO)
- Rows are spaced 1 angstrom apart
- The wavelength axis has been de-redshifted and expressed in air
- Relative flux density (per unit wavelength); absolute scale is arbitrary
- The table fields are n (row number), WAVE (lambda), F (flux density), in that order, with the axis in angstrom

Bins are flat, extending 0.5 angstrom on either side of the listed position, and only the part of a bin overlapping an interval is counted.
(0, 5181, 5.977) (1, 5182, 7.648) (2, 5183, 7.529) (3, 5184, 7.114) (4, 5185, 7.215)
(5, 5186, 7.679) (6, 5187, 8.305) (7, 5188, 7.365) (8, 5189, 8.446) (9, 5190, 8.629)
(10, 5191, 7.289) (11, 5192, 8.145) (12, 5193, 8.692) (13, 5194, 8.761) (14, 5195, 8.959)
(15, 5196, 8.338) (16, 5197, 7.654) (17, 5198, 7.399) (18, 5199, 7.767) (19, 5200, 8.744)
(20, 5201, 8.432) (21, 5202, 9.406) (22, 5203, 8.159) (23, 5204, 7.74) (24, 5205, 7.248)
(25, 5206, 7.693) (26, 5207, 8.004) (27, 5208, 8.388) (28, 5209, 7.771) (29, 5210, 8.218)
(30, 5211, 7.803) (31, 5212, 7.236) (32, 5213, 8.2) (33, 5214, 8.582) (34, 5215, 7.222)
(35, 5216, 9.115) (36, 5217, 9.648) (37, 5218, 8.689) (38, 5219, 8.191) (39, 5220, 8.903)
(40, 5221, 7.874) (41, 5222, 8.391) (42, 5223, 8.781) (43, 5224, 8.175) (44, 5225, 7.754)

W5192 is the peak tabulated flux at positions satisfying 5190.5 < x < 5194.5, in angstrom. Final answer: 8.761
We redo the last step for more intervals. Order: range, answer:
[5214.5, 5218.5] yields 9.648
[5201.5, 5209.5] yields 9.406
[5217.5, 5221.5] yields 8.903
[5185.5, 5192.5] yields 8.629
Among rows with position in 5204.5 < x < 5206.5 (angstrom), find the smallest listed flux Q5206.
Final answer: 7.248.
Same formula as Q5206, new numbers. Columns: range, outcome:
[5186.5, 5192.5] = 7.289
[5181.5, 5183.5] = 7.529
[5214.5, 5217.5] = 7.222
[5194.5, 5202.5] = 7.399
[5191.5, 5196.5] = 8.145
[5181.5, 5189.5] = 7.114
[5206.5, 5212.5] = 7.236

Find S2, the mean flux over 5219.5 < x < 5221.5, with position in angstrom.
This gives 8.39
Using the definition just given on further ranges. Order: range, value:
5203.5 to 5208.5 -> 7.81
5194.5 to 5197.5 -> 8.32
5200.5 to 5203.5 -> 8.67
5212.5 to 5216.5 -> 8.28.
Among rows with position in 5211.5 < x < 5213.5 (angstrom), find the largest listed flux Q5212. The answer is 8.2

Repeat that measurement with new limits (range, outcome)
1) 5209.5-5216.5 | 9.115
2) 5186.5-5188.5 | 8.305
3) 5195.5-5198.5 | 8.338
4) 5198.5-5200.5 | 8.744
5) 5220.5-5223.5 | 8.781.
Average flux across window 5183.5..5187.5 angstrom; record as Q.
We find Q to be 7.58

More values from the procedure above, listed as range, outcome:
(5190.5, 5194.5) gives 8.22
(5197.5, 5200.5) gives 7.97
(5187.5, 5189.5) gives 7.91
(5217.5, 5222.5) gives 8.41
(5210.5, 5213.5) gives 7.75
